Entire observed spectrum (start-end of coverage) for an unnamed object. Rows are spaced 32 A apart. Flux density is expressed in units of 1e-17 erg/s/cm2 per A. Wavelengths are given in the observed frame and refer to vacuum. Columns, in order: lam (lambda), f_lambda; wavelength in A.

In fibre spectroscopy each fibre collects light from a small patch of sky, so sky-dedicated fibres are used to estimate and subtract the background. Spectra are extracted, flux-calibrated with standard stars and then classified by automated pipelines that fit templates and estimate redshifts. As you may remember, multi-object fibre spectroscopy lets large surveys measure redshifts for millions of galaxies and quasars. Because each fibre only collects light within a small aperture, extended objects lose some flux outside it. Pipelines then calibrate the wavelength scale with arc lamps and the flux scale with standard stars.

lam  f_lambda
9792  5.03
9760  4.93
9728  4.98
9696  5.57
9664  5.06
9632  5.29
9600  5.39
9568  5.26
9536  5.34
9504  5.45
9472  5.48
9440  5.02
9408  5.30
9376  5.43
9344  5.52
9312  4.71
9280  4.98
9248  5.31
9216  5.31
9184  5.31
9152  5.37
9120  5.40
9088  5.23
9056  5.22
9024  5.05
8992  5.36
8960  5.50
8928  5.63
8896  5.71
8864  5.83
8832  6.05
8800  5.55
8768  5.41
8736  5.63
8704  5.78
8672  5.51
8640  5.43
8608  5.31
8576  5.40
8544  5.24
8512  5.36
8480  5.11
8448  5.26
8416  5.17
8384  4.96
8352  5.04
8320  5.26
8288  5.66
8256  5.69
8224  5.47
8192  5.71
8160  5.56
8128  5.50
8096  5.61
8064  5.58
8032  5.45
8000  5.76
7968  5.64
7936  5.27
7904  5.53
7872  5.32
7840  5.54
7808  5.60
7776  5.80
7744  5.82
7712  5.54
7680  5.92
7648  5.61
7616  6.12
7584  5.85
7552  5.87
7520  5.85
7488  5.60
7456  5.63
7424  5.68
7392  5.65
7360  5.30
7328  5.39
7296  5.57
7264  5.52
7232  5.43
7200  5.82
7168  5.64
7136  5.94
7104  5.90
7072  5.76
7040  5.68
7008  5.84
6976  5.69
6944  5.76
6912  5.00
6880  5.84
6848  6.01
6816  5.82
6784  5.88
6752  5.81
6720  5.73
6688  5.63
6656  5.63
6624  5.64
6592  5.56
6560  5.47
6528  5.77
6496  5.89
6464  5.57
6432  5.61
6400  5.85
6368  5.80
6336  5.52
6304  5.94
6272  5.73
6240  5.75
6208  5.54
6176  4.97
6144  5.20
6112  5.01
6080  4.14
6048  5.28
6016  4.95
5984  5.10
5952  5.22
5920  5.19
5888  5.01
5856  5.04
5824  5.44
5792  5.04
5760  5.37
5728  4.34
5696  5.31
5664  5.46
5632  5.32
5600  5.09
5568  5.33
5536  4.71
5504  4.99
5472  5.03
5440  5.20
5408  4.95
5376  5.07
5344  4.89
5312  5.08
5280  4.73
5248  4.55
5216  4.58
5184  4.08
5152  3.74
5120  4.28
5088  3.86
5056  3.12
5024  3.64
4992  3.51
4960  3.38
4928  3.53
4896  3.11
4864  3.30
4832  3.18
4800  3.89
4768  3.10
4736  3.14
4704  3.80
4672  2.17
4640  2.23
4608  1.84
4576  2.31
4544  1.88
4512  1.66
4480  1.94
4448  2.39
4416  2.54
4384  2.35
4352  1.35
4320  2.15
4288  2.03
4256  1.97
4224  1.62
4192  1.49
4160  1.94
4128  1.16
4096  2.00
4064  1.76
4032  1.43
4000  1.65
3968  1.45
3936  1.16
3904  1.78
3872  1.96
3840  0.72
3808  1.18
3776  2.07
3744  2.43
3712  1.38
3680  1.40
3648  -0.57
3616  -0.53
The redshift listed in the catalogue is 0.174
